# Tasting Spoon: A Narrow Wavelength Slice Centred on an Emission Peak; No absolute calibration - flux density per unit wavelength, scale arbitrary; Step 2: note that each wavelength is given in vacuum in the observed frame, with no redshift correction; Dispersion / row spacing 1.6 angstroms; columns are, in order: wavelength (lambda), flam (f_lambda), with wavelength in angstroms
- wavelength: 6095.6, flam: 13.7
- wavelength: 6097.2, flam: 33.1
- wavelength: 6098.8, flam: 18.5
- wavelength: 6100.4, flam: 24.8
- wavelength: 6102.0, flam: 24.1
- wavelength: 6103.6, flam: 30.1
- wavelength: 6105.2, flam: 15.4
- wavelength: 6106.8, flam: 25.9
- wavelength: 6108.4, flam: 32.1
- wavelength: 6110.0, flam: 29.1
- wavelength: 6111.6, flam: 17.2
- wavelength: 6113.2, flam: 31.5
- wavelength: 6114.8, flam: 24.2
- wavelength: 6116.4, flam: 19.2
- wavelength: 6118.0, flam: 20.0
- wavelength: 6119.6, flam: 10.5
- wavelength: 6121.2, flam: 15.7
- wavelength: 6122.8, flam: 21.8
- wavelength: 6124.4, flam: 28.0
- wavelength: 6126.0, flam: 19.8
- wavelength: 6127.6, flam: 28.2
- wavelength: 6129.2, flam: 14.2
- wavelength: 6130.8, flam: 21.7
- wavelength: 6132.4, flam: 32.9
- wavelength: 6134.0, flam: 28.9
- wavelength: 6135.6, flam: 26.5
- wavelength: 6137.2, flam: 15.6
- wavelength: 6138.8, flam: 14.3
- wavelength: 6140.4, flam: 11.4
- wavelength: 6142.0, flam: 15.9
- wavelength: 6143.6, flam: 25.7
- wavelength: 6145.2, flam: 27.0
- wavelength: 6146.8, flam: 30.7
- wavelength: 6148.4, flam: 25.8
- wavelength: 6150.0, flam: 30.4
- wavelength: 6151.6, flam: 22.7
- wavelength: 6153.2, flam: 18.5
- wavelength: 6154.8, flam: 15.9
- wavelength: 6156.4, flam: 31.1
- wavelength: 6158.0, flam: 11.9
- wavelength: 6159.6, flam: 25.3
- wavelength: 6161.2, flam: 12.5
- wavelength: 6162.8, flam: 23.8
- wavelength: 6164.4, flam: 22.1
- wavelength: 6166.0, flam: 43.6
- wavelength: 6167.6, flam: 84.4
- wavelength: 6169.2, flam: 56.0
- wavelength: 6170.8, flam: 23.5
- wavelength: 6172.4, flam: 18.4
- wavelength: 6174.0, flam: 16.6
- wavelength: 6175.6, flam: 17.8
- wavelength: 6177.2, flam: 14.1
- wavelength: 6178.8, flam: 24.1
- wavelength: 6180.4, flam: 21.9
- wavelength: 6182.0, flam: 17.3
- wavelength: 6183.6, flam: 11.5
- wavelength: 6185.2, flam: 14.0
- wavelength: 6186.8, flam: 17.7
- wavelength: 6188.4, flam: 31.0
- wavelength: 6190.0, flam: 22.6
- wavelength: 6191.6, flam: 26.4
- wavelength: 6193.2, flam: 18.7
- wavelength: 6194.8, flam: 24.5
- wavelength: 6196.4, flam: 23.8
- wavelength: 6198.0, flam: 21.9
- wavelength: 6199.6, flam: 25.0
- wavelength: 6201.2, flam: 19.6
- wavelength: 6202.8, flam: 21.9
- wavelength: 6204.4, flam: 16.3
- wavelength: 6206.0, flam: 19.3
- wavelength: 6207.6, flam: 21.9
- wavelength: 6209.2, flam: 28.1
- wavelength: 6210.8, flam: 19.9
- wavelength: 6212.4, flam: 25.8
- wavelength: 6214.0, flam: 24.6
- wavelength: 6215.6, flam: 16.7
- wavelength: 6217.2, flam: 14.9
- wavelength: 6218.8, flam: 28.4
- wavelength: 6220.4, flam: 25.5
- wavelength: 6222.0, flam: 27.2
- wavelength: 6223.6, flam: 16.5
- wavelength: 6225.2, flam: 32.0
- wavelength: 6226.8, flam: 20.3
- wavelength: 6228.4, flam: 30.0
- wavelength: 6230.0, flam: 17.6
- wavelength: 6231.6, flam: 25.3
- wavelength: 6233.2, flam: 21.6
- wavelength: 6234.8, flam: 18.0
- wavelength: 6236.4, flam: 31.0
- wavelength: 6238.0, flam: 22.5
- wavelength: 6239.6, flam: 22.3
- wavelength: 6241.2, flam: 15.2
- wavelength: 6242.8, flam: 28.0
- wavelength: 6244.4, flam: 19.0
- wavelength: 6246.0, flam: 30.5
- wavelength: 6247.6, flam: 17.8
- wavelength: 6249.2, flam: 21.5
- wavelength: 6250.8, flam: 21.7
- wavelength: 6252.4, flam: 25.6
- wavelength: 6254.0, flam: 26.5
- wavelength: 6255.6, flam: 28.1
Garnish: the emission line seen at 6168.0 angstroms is Hbeta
